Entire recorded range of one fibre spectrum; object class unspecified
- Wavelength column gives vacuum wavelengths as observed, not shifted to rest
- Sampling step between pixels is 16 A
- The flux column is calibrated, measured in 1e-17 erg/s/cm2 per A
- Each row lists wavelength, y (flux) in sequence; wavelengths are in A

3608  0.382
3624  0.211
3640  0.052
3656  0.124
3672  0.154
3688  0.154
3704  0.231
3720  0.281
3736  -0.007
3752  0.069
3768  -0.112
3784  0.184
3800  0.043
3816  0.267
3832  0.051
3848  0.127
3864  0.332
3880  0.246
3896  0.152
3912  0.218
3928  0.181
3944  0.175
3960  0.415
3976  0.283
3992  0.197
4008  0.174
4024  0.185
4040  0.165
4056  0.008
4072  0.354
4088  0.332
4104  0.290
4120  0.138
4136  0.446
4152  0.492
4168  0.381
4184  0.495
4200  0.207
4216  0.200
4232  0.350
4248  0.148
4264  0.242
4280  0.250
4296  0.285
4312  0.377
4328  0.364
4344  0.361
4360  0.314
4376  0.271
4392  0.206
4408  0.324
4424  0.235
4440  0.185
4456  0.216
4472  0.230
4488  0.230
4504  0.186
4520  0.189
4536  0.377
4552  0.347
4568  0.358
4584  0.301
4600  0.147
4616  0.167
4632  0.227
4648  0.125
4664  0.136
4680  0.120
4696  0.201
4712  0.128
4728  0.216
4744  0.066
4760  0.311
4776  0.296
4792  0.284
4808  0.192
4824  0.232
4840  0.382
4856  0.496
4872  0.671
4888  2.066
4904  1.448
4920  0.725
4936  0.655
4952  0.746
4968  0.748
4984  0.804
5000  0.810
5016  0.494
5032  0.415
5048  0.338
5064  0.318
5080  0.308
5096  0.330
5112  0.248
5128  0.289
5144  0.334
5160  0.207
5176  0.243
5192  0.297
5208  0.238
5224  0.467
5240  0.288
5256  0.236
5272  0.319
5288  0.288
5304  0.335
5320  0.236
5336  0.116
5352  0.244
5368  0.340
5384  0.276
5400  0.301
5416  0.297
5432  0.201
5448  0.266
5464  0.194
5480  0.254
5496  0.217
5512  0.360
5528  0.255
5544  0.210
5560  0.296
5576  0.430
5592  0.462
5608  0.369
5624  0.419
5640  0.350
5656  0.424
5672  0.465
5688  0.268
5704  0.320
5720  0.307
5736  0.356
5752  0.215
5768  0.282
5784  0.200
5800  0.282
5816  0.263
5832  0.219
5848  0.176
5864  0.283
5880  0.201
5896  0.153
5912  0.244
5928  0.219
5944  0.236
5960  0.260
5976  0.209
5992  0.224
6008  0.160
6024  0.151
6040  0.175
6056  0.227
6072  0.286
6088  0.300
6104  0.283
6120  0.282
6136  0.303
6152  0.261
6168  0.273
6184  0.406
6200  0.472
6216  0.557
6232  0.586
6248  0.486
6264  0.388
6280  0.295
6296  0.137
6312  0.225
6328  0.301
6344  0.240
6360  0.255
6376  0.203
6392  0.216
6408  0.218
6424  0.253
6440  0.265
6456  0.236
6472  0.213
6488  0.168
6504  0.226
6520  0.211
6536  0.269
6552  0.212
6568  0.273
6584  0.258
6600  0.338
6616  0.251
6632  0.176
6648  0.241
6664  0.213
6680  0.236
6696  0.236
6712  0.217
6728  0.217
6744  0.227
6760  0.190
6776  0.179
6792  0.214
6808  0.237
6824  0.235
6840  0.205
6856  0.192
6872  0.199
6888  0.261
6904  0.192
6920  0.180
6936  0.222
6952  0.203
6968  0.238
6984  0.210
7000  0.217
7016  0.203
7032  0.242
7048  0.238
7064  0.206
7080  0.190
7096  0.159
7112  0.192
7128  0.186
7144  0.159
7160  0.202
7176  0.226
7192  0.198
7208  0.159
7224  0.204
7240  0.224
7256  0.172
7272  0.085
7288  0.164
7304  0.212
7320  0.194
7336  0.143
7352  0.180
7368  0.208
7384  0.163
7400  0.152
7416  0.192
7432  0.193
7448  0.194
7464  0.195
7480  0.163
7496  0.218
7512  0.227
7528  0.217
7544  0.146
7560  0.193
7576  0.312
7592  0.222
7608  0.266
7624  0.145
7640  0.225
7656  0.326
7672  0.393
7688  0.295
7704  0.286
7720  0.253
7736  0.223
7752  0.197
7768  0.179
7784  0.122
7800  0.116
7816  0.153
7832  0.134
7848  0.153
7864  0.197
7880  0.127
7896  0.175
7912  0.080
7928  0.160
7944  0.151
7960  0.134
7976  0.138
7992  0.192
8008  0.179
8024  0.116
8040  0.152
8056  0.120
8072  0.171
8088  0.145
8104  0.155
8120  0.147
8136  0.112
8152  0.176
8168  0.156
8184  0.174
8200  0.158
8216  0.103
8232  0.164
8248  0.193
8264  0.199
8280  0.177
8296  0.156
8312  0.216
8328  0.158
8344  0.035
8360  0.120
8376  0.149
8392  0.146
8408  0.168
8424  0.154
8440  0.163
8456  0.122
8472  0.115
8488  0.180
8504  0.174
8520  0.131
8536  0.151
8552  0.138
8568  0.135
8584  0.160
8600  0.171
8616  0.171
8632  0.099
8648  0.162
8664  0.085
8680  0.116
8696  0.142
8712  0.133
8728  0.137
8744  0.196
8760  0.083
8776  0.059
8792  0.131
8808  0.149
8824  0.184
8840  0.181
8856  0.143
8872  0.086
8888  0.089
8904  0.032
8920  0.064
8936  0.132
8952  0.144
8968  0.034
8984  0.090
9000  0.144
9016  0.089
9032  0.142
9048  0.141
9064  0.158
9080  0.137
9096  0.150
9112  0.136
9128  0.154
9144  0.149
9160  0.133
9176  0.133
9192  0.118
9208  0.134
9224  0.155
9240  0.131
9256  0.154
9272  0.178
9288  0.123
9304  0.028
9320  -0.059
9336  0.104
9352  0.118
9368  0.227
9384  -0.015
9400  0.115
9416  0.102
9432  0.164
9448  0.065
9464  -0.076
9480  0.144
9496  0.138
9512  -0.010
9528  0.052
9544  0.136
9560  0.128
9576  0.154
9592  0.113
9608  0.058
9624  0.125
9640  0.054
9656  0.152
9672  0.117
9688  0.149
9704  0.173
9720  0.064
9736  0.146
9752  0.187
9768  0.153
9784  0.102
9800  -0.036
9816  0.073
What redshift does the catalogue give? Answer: 3.020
